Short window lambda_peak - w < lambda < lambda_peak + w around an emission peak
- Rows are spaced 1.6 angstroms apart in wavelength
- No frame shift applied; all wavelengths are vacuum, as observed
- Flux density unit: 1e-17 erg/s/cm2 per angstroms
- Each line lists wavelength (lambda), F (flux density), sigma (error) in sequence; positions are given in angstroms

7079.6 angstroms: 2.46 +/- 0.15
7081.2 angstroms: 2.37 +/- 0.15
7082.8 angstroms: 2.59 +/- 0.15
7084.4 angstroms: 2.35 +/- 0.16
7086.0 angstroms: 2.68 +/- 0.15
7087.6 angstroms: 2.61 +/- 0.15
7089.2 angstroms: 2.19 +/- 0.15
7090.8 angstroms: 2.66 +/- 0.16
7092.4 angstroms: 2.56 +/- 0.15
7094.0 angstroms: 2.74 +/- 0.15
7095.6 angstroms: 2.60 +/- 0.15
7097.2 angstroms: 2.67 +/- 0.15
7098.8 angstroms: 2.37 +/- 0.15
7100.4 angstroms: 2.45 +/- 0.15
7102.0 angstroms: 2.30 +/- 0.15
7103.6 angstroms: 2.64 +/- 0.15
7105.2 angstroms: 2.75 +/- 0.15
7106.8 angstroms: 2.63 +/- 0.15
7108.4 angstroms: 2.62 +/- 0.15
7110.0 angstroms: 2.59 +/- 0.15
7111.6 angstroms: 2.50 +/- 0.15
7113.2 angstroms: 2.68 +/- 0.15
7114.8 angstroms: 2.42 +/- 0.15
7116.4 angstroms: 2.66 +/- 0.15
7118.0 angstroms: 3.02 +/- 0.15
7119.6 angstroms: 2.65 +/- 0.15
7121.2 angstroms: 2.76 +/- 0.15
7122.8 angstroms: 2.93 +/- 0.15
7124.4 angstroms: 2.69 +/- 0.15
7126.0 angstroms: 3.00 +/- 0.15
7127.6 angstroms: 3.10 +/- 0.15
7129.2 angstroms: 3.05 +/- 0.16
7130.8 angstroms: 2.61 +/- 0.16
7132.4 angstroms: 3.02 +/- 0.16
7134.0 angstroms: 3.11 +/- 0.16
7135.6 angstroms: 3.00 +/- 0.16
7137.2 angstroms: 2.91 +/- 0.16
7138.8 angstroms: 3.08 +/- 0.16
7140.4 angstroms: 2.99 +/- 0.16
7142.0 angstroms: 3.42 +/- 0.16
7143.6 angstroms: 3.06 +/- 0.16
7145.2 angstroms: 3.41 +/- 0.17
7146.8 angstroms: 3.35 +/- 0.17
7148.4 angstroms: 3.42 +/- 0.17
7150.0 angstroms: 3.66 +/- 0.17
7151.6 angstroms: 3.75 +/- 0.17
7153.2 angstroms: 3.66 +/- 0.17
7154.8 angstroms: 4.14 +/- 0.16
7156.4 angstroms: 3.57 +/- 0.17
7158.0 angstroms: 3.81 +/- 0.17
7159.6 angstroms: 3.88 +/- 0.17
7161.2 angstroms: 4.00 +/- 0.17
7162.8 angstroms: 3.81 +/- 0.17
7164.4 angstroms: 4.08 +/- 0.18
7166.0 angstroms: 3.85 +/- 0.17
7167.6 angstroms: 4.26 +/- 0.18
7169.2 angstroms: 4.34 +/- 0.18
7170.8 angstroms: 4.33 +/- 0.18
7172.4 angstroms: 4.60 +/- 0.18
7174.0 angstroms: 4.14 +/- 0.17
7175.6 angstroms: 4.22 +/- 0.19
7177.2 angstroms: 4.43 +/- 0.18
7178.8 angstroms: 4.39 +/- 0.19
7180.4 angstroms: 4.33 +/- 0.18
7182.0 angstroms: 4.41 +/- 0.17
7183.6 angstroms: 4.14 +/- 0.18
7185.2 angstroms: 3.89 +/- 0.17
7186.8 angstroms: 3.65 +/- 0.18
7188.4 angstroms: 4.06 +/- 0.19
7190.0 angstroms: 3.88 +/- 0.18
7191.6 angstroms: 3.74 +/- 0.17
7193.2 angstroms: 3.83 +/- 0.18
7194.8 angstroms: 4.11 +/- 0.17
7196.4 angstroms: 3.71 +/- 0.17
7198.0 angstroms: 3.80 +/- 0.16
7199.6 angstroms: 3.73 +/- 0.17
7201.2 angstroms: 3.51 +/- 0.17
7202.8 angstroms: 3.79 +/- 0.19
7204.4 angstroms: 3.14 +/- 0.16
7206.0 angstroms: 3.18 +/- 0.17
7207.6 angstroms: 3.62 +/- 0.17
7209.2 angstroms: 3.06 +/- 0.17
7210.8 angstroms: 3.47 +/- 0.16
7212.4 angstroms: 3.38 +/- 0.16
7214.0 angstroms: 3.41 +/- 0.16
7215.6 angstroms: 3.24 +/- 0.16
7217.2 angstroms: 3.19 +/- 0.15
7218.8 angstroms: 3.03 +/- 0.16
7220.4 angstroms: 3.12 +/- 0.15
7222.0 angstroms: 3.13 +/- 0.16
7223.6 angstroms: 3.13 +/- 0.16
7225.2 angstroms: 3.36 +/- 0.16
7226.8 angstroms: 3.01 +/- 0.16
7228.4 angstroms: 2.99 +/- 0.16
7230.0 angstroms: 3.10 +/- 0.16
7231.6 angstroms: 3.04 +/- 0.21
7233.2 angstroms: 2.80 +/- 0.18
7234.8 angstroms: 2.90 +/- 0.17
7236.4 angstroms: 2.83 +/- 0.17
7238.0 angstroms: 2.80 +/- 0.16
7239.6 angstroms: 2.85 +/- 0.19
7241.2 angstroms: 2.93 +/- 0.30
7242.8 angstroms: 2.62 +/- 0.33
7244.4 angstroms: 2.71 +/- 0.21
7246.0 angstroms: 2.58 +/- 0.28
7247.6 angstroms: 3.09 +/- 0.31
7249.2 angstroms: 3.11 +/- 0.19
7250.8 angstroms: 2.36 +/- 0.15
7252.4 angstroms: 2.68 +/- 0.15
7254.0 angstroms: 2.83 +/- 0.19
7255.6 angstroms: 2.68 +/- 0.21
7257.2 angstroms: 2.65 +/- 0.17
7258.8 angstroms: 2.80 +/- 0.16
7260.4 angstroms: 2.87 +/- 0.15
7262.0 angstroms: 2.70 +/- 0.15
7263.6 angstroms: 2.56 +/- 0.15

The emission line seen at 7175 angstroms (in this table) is Mg II 2798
